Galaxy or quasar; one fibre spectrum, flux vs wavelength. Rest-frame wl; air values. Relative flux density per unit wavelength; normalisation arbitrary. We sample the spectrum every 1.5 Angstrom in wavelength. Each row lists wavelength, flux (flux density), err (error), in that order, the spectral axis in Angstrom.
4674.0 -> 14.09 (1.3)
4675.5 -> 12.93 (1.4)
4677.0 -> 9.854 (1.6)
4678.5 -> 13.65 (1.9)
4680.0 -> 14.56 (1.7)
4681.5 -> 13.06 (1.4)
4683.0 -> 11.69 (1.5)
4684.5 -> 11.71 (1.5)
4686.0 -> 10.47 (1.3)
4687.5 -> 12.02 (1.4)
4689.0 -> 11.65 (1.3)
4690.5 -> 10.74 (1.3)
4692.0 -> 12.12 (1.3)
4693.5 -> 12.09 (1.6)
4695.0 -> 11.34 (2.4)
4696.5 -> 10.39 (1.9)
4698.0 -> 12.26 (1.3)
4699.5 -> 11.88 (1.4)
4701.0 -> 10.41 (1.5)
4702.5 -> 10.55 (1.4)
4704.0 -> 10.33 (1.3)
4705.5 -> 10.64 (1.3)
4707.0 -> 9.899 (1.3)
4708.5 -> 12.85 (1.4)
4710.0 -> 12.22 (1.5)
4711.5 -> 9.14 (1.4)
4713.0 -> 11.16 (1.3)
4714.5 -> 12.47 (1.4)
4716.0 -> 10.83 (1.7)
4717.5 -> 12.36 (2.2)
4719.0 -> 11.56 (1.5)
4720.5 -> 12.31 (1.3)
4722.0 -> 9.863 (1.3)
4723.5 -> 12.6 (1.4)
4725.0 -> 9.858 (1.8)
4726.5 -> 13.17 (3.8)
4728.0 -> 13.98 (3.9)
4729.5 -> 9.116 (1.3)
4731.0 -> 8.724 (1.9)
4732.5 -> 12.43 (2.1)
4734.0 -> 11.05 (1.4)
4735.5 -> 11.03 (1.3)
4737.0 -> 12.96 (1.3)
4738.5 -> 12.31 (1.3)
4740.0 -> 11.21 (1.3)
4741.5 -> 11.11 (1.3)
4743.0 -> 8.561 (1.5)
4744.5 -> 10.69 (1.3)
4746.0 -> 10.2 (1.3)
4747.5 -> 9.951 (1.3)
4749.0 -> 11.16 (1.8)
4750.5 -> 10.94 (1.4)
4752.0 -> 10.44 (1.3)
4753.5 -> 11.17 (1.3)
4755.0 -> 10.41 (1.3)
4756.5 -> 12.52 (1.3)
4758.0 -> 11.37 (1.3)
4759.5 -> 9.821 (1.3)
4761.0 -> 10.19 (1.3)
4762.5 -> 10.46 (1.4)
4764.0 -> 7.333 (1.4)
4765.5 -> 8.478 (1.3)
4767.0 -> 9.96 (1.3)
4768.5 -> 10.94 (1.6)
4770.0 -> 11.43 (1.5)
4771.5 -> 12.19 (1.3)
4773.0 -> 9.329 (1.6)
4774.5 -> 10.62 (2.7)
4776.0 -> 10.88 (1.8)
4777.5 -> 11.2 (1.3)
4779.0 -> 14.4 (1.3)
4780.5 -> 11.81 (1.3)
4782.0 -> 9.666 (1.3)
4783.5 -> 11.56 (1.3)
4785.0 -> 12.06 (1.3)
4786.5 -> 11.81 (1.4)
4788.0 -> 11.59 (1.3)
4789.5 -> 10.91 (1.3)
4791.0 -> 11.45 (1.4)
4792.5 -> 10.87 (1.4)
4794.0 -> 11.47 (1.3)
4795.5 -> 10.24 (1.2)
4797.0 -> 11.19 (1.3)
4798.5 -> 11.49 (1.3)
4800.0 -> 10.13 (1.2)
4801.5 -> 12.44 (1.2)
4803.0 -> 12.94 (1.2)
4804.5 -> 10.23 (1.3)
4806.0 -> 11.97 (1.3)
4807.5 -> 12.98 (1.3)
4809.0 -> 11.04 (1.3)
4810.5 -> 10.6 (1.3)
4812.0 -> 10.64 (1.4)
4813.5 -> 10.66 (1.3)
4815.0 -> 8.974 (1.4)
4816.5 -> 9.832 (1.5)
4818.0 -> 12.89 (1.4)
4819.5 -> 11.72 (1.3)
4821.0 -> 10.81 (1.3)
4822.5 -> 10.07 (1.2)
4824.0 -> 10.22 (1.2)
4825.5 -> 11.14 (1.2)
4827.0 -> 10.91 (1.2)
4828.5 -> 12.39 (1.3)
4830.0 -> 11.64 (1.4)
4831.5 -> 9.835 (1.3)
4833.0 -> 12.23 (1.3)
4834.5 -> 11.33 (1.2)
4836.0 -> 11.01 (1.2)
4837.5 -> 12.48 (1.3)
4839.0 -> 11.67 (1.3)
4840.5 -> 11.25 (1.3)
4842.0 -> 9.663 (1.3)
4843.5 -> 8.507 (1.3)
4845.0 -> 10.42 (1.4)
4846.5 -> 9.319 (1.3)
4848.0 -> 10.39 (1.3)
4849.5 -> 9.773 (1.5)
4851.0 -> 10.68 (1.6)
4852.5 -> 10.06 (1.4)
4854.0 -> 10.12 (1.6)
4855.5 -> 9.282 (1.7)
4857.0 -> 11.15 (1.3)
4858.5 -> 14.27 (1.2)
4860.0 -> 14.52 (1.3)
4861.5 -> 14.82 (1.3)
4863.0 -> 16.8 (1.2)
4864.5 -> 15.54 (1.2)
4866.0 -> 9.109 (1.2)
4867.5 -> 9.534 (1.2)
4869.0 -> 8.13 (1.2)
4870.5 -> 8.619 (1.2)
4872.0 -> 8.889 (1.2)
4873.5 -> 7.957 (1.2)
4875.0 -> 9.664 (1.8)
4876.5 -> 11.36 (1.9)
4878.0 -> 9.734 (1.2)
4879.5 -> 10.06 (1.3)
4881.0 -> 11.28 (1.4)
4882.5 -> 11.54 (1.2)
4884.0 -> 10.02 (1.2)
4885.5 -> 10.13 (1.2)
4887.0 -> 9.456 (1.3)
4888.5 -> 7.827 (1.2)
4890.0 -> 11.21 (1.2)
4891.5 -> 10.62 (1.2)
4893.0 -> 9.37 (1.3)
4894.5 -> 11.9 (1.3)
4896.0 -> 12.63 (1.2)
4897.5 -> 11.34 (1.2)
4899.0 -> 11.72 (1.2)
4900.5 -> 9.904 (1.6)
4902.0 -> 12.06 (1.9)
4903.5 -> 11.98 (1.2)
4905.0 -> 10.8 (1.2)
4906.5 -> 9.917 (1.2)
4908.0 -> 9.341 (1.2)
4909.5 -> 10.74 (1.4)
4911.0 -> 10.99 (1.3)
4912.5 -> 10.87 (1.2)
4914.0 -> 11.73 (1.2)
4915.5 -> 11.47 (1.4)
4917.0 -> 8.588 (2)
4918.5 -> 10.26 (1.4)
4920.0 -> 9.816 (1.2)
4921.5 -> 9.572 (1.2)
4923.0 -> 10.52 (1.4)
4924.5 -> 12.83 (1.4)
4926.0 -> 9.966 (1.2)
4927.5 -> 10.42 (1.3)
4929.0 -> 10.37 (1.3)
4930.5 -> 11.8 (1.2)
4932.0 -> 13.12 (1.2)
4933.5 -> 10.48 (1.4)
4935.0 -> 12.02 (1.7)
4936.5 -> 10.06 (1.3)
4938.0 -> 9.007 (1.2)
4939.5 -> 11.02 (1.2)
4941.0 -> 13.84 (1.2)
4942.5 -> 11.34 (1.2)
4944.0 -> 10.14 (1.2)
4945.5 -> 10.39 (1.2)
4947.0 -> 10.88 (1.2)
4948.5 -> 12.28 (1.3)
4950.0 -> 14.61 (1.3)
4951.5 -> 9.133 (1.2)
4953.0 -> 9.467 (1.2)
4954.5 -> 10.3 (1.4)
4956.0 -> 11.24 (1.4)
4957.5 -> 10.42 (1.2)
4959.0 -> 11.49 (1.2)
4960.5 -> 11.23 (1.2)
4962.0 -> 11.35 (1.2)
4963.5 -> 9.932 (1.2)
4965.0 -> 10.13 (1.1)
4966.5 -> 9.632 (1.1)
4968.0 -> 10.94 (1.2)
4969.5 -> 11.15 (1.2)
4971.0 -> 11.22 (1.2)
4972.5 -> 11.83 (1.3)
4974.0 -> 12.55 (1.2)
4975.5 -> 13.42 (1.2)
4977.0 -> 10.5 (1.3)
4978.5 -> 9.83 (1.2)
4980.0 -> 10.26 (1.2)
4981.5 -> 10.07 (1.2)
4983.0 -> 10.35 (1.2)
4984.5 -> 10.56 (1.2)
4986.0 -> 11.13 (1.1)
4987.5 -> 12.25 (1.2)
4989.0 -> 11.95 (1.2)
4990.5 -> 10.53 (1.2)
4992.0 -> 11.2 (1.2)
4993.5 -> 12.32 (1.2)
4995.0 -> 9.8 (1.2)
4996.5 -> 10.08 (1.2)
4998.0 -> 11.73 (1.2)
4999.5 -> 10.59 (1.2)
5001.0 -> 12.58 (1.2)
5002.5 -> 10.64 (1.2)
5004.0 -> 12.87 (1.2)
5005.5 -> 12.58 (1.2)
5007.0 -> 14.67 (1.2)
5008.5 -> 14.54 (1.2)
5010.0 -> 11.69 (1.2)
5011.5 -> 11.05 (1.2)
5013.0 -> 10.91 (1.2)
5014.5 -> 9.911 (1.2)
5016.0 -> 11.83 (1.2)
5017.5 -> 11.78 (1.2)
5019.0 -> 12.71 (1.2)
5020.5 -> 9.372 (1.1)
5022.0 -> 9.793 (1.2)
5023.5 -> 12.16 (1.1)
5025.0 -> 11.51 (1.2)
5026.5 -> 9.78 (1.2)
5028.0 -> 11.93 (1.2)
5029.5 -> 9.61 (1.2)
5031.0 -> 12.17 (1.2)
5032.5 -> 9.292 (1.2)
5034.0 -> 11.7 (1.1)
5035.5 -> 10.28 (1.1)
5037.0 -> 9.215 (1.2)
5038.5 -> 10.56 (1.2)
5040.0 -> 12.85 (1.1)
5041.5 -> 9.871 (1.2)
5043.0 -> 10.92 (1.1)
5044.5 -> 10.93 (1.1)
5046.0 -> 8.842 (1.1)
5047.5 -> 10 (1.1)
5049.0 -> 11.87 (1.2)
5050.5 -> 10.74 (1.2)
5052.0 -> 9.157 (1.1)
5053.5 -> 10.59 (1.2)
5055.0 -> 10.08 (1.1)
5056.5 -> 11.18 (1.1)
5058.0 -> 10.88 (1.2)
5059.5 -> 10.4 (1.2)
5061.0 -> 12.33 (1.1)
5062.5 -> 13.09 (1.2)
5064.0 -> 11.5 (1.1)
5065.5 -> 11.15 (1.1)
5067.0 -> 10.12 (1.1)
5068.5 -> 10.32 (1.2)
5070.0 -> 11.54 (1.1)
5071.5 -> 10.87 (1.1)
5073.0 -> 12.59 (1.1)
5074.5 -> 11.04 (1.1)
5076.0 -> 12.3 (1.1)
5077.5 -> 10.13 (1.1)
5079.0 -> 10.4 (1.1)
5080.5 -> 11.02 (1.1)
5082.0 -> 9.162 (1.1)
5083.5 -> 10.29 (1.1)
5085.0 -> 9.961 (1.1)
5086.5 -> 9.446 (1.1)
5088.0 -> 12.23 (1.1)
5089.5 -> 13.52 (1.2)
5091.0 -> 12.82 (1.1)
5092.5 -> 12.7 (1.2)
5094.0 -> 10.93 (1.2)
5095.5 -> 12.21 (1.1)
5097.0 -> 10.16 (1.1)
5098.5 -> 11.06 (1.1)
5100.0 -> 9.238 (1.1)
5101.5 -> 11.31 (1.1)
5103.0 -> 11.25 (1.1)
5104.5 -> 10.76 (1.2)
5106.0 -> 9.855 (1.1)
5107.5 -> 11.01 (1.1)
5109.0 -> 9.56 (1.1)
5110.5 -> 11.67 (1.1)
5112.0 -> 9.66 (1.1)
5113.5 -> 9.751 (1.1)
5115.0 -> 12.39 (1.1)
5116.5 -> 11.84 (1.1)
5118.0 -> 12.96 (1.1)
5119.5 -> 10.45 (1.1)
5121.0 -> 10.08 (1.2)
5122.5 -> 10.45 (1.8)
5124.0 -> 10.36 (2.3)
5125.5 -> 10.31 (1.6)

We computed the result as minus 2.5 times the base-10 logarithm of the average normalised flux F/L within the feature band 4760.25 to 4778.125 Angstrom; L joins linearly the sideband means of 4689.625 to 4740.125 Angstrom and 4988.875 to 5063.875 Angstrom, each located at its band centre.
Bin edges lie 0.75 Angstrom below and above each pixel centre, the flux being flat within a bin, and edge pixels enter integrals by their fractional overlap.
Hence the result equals 0.11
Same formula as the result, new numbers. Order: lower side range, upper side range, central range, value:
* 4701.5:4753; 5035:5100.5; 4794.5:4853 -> 0.01 mag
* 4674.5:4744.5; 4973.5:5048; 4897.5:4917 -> 0.04 mag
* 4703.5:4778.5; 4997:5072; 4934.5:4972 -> 0.01 mag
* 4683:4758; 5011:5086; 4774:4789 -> -0.04 mag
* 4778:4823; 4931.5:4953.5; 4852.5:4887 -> 0.03 mag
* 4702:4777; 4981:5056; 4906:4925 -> 0.05 mag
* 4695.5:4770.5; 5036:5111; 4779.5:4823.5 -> -0.03 mag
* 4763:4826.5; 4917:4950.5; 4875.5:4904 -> 0.03 mag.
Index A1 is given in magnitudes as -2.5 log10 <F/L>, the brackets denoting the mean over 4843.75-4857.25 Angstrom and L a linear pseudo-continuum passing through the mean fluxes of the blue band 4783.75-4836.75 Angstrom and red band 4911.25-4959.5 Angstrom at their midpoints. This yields 0.11 mag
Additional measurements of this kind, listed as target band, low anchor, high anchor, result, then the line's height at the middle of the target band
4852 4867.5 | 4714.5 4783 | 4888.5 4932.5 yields -0.15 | 10.9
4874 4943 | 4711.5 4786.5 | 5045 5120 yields 0.02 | 11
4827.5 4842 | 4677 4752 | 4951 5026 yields -0.01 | 11.3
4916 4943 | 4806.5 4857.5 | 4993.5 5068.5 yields 0.01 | 10.9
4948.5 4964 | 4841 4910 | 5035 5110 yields -0.02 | 10.8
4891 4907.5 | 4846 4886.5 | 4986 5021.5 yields -0.01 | 11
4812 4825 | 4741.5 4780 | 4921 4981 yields 0.01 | 10.7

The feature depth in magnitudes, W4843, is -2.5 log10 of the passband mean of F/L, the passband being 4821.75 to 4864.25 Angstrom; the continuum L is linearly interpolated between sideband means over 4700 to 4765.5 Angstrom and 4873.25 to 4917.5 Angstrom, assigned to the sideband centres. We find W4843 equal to -0.06 mag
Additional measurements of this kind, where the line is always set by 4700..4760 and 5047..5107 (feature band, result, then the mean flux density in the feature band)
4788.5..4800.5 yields 0.01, 11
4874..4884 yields 0.06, 10.5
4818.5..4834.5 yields -0.01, 11.1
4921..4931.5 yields 0.02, 10.9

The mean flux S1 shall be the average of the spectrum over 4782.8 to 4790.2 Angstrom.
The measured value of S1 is 11.6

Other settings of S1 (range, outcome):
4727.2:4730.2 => 11.6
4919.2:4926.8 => 10.5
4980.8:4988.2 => 10.9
